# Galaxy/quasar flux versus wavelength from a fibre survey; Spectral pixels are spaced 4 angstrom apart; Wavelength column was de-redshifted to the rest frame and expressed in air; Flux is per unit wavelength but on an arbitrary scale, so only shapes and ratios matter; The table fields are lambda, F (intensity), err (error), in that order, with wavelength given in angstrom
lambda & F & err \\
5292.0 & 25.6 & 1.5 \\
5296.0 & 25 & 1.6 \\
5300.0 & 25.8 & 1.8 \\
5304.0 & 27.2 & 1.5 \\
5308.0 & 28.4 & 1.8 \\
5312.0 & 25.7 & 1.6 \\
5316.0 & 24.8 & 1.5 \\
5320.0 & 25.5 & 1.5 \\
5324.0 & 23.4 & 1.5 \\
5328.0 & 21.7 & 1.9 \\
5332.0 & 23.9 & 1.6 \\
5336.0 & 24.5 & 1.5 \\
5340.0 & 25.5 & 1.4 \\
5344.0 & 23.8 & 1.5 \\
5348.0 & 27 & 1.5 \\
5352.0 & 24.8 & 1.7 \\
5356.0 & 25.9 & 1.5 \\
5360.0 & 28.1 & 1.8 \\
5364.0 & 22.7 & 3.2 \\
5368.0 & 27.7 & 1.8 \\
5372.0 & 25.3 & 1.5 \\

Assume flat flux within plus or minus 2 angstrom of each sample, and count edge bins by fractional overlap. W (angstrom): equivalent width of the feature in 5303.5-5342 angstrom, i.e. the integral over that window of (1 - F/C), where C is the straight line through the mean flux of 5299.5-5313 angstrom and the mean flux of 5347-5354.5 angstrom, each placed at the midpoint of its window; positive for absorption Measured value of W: 2.25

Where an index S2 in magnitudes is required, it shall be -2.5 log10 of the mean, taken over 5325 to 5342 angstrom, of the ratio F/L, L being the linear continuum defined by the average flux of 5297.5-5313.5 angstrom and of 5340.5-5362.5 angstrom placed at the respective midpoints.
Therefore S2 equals 0.10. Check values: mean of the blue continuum 26.8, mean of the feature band 23.9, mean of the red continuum 25.8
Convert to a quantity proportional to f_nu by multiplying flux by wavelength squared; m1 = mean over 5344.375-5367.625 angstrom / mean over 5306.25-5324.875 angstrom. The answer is 1.02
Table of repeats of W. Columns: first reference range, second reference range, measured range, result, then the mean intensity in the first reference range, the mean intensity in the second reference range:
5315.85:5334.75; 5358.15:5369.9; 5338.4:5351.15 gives -0.20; 23.8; 26.1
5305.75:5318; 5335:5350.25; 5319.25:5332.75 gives 1.25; 26.3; 25.2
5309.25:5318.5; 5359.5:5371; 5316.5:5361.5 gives 1.40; 25.5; 25.8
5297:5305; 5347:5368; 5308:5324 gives 0.40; 26.2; 25.8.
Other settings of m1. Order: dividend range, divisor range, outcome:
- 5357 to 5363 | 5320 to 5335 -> 1.16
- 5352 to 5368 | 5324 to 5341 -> 1.09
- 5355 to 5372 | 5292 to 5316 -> 1.01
